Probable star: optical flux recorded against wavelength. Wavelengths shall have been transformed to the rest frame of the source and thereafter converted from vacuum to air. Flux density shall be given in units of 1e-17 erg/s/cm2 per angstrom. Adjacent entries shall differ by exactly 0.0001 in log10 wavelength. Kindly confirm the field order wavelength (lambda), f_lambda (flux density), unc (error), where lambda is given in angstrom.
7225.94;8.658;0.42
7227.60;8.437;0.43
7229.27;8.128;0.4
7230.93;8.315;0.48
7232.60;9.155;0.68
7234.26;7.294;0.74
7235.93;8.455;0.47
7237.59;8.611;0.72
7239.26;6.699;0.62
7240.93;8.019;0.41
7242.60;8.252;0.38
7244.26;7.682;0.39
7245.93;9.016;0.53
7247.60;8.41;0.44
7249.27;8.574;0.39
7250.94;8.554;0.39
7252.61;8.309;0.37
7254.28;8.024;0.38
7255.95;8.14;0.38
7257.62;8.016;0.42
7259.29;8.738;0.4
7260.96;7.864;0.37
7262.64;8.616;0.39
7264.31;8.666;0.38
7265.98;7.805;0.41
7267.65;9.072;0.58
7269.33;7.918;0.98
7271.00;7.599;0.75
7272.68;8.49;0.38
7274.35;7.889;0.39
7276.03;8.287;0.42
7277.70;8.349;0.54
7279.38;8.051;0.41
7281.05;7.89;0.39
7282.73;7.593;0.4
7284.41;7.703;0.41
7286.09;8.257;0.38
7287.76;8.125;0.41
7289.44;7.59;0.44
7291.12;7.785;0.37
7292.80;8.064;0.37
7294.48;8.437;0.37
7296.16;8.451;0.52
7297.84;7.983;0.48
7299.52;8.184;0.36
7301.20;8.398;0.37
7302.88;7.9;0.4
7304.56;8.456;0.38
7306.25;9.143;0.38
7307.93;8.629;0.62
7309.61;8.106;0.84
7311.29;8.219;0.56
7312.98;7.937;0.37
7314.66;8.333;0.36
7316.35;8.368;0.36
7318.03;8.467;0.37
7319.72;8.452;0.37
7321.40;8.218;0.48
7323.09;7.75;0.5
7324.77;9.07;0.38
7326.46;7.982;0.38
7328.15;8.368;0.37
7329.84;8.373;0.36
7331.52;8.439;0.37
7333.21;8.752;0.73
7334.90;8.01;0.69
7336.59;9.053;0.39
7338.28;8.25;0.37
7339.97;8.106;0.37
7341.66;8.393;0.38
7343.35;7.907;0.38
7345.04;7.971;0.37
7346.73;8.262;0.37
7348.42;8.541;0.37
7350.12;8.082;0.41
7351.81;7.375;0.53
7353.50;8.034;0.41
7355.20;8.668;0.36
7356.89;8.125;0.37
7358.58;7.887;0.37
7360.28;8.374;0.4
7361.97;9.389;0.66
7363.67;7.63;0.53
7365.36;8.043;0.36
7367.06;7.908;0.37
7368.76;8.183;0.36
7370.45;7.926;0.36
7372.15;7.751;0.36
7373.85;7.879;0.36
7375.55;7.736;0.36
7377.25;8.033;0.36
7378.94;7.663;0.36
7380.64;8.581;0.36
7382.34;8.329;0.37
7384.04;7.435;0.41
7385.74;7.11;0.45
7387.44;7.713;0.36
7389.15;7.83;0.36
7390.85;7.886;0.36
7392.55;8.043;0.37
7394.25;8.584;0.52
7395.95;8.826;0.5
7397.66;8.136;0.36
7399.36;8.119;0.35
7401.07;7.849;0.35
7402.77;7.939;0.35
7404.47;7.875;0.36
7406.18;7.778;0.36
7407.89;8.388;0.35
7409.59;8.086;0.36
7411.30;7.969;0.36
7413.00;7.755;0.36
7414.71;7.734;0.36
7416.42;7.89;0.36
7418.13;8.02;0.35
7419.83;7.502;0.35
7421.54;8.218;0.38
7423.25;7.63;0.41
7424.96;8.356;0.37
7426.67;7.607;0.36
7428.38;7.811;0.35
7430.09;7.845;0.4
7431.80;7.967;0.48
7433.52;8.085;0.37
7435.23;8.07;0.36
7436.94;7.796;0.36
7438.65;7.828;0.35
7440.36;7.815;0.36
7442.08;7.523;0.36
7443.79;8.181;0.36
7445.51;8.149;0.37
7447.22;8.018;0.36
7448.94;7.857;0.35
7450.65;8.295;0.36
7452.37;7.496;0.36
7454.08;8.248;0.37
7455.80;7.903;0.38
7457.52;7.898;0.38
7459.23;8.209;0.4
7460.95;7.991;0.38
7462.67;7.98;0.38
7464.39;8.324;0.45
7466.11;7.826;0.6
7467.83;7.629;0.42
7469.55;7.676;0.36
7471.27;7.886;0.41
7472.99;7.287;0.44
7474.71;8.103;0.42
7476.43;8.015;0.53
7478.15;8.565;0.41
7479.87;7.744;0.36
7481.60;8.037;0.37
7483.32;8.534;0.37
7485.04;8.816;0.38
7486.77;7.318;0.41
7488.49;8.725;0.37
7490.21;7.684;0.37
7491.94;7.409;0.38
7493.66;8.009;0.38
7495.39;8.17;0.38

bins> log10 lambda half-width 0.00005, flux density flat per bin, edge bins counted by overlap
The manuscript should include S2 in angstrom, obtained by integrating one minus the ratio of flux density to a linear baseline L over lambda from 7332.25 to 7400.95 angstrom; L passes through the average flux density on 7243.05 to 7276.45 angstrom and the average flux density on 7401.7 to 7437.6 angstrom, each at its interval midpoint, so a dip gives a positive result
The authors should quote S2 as -0.59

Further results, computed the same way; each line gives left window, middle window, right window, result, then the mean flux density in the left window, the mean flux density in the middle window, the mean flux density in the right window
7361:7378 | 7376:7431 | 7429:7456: 0.3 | 8.05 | 7.95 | 7.94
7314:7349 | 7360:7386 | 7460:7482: 0.6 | 8.34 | 8.01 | 7.92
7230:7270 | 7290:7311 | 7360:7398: -0.3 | 8.26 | 8.28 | 8.04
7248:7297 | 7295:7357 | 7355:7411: -1.4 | 8.17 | 8.29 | 8.04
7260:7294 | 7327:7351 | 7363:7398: -0.9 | 8.09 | 8.32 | 7.96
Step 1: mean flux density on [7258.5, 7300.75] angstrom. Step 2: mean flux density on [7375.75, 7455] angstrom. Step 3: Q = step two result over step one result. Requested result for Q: 0.98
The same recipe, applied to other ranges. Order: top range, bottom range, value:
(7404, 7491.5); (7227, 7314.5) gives 0.97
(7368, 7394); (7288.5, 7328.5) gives 0.96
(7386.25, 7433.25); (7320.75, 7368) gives 0.97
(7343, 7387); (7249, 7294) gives 0.99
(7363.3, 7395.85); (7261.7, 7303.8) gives 0.98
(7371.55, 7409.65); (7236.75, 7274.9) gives 0.97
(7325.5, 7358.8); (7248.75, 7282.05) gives 1.00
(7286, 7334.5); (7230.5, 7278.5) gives 1.01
